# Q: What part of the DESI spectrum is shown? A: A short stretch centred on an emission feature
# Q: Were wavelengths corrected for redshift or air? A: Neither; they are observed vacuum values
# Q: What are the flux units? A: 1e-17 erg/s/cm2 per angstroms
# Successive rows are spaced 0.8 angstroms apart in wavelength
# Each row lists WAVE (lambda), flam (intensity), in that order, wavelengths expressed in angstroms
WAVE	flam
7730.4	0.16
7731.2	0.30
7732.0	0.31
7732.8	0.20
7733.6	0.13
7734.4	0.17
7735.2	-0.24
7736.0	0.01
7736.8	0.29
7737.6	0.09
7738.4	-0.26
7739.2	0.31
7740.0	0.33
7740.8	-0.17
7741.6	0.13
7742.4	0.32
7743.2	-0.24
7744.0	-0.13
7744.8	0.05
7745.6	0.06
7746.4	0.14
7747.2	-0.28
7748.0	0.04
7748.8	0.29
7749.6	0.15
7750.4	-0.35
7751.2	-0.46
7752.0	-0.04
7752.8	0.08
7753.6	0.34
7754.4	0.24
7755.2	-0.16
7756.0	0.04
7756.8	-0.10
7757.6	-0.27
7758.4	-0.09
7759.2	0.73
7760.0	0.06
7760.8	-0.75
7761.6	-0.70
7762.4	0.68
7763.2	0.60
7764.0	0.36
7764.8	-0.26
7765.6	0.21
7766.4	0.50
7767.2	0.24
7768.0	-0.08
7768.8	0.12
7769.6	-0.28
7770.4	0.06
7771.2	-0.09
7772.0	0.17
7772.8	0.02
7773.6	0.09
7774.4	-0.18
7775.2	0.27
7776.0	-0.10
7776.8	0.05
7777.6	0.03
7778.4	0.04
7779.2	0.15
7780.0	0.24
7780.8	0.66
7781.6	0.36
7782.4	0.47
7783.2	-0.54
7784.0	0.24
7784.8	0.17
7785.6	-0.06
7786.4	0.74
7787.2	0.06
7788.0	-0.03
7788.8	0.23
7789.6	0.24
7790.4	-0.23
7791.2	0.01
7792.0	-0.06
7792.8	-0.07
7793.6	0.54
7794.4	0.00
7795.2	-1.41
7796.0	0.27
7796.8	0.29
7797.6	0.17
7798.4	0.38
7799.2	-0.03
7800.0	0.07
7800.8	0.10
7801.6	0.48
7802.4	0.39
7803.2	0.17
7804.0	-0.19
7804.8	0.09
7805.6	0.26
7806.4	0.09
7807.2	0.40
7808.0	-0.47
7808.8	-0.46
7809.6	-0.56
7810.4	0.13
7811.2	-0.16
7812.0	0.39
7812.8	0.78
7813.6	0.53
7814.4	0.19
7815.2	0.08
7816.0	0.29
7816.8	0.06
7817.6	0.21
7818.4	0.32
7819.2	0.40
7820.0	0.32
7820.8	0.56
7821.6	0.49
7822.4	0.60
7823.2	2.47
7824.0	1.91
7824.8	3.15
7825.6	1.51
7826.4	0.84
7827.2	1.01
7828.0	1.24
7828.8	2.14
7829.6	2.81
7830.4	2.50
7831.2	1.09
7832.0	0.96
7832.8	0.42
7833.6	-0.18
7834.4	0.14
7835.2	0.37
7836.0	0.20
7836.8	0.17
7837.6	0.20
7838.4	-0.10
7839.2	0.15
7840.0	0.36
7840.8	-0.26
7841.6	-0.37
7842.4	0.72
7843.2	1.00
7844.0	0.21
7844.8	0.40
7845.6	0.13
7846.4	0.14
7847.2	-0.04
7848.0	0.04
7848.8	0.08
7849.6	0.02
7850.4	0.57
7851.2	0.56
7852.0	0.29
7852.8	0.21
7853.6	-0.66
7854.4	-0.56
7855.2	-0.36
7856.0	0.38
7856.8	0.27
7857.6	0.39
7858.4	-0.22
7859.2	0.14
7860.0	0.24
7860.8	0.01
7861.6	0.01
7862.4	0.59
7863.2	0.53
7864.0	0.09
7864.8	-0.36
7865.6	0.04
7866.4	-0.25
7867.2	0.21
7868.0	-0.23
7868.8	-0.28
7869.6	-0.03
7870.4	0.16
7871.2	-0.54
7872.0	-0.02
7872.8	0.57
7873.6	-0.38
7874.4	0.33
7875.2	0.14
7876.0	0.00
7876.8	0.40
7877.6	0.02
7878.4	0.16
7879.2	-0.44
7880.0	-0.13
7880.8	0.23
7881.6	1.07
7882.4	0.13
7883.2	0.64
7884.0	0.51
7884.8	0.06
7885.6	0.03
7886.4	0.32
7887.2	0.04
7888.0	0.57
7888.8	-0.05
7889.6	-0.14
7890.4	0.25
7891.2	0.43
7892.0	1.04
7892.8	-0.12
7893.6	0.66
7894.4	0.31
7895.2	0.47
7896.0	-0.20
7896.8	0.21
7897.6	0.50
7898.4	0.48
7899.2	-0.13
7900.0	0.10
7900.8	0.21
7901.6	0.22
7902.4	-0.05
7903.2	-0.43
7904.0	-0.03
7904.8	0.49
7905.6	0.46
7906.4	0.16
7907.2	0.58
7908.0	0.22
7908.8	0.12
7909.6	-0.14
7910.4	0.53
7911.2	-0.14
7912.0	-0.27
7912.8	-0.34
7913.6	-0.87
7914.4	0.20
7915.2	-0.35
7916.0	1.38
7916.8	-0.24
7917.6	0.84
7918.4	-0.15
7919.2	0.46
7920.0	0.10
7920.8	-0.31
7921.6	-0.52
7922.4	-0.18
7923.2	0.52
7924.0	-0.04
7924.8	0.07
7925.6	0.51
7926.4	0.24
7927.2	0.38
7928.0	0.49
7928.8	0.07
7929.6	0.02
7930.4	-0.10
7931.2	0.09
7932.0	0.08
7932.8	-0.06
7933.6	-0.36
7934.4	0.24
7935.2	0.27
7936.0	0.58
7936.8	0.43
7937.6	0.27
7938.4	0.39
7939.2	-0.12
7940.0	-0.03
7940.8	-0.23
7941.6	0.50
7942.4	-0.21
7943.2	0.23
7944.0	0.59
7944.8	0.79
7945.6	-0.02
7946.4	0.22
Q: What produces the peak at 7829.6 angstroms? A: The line [O II]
